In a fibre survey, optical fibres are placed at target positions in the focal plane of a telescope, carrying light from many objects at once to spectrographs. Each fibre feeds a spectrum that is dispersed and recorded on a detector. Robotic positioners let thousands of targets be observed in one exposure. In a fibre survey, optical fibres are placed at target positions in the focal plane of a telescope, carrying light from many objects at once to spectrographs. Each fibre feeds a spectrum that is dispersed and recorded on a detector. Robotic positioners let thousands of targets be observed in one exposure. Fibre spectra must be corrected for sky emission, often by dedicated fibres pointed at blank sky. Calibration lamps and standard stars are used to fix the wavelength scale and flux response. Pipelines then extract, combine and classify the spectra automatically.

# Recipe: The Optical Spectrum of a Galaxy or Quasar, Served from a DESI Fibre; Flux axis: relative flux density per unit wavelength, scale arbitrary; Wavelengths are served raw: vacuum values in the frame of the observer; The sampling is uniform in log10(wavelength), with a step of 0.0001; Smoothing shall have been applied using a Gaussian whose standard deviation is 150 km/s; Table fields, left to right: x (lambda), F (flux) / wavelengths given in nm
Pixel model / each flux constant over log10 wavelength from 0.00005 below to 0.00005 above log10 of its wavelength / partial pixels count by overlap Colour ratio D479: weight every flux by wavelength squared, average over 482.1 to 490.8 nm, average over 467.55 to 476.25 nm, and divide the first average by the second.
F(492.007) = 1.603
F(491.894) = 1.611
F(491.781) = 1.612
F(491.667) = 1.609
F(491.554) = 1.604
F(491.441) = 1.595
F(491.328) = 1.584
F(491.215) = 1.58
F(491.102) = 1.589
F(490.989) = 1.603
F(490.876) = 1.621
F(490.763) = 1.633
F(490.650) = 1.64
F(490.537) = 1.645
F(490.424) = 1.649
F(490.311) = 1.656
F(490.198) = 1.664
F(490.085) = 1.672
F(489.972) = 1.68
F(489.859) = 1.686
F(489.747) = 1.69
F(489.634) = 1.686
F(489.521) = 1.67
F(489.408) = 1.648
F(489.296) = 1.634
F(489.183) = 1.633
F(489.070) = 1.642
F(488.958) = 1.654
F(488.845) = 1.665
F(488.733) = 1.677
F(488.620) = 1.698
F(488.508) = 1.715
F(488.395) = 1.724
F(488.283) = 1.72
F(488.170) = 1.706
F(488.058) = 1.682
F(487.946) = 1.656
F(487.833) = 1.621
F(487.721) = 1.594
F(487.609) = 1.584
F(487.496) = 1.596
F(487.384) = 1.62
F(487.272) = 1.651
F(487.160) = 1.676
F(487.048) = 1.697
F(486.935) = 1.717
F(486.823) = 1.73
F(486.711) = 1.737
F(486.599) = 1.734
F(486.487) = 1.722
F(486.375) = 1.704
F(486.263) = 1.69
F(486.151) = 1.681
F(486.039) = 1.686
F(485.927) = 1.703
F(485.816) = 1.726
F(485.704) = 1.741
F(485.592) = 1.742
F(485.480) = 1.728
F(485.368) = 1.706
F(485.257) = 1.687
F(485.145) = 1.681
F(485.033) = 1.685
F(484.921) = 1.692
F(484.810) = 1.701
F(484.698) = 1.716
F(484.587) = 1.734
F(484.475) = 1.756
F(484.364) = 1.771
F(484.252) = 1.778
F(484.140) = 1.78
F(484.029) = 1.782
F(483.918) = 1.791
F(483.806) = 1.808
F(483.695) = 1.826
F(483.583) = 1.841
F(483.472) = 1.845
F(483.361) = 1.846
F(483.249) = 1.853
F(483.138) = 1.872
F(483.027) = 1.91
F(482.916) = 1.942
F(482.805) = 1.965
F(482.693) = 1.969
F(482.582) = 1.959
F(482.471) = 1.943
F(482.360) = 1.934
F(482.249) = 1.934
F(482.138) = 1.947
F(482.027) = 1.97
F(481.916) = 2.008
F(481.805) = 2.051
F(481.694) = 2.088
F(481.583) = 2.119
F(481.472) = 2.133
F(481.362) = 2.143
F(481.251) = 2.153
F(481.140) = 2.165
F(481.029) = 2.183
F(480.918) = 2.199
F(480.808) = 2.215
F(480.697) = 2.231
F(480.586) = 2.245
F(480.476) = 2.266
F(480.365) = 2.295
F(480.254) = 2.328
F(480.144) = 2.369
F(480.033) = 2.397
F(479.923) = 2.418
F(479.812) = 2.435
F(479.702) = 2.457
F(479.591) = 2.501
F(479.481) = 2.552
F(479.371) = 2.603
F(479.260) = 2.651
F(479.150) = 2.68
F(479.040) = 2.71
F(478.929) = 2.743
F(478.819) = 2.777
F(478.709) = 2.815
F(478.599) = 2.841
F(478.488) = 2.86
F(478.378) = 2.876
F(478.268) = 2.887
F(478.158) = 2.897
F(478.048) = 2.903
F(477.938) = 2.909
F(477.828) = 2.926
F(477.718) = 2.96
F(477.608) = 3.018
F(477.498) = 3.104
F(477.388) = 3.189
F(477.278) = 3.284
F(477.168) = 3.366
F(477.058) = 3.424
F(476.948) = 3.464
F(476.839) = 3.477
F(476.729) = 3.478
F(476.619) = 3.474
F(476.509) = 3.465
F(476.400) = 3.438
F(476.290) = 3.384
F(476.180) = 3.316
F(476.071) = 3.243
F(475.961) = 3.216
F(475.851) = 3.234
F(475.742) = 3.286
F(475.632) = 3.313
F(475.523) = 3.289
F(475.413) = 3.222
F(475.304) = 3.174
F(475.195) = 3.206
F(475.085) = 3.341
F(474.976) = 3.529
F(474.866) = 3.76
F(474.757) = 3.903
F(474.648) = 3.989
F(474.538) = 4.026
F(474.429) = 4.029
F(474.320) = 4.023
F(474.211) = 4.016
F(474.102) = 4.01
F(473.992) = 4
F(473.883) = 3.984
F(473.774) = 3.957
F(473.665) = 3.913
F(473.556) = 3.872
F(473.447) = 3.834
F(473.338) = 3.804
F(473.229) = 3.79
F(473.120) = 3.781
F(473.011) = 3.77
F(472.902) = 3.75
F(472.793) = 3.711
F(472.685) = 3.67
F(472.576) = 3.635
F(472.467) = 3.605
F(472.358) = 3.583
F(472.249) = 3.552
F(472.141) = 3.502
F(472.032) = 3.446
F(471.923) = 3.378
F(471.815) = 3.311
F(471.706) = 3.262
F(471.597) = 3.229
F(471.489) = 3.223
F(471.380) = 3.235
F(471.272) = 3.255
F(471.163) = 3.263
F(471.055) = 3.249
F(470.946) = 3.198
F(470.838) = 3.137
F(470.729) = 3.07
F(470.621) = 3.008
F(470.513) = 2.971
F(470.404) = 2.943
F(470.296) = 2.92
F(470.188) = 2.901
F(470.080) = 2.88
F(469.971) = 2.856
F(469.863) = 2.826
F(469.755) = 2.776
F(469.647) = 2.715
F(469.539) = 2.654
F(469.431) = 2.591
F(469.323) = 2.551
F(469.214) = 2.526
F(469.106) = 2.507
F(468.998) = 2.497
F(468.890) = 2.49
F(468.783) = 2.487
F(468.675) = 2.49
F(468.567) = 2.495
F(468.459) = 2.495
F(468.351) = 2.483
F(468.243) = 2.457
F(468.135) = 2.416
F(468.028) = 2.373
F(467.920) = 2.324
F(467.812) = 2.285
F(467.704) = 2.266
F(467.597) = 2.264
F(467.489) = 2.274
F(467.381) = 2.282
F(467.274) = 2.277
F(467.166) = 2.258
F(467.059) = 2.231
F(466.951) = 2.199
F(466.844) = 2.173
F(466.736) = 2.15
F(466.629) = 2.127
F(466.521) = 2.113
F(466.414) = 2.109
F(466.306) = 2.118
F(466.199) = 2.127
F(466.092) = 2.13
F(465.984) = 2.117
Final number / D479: 0.6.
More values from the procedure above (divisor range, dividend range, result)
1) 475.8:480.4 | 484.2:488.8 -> 0.60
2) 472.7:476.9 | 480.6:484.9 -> 0.55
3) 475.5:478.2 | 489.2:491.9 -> 0.53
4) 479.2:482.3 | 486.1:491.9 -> 0.76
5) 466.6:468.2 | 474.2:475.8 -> 1.64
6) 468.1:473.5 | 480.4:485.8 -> 0.65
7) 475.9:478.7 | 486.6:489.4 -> 0.55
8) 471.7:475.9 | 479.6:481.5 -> 0.64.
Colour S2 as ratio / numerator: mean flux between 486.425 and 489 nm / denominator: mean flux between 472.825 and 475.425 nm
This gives 0.4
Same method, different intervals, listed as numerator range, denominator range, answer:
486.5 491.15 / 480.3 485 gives 0.85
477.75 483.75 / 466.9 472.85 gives 0.81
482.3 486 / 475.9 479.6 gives 0.59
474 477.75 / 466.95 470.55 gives 1.37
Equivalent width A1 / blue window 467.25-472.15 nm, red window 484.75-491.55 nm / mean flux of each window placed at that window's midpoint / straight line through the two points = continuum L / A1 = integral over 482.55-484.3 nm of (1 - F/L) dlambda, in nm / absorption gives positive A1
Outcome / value 0.09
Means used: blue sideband 2.78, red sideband 1.67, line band 1.86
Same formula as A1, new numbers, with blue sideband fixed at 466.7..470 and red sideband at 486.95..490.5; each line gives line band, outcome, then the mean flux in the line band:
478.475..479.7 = -0.40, 2.69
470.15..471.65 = -0.50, 3.12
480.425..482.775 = -0.18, 2.09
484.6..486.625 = 0.08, 1.71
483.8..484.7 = 0.03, 1.77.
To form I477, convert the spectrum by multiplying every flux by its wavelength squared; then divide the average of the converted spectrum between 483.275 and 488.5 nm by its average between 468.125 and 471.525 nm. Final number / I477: 0.66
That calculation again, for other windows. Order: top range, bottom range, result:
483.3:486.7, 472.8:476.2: 0.50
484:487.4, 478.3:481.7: 0.72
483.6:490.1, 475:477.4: 0.53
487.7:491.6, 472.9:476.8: 0.48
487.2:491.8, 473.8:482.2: 0.59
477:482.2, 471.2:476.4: 0.73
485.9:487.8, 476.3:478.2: 0.54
